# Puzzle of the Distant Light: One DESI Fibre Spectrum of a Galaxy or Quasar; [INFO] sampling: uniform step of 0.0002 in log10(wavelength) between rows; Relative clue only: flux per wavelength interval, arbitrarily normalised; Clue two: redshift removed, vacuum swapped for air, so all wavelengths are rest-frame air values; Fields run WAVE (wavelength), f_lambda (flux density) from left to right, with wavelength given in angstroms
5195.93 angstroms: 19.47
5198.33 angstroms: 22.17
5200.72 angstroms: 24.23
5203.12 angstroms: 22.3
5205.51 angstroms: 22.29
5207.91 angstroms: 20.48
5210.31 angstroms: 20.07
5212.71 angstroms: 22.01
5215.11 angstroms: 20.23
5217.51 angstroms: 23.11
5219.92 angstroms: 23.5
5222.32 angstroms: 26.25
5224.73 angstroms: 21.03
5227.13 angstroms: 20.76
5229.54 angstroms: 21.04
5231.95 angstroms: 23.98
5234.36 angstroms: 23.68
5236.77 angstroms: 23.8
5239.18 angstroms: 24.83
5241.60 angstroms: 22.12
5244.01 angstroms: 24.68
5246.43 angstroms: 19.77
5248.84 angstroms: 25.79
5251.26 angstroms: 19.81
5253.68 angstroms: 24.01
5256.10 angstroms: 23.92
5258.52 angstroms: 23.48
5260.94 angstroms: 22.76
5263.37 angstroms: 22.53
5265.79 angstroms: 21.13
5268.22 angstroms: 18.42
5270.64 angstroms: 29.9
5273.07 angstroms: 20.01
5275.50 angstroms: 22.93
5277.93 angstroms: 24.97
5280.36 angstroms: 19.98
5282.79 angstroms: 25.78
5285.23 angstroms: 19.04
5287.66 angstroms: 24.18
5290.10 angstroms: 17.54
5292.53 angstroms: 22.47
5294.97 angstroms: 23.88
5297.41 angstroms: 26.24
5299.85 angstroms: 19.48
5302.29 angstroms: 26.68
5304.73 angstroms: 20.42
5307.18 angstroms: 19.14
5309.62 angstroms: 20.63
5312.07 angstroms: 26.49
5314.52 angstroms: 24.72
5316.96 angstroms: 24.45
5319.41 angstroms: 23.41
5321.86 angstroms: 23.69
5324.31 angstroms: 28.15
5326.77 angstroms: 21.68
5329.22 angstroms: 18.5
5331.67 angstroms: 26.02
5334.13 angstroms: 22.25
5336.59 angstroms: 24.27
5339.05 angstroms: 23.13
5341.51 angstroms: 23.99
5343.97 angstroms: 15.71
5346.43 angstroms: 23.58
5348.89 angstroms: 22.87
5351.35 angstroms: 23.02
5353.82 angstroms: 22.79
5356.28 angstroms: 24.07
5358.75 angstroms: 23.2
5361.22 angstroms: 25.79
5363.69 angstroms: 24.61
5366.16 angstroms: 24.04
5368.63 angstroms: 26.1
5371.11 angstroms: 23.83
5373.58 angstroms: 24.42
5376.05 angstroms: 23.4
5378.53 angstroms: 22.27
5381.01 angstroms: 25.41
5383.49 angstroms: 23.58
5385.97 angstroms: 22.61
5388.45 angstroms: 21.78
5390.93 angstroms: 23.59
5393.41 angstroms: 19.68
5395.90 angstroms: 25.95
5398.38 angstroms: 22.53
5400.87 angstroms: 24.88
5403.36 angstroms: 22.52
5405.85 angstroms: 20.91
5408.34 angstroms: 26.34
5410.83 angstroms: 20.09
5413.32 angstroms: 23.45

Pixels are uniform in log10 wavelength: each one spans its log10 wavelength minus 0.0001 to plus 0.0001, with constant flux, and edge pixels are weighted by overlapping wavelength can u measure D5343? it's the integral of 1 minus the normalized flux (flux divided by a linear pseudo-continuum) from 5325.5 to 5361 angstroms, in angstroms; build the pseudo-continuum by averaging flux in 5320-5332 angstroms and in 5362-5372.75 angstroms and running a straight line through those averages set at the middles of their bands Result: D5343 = 2.0 angstroms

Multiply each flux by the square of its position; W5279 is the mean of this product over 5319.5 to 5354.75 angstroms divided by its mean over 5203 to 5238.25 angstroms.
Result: 1.1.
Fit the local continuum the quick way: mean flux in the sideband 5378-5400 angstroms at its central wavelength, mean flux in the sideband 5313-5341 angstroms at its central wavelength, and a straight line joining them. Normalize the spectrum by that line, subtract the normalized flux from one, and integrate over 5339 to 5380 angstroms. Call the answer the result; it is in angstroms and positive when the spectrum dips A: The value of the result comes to 0.0 angstroms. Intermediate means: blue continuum 23.7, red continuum 23.1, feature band 23.4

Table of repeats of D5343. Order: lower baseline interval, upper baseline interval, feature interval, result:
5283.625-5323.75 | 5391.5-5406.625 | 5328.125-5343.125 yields -0.1 angstroms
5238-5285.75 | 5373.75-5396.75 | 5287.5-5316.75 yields 0.4 angstroms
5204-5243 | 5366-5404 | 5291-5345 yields 0.3 angstroms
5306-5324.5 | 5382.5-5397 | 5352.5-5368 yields -0.7 angstroms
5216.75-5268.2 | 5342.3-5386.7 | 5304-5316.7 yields 0.4 angstroms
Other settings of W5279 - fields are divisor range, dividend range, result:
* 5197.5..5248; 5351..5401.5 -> 1.11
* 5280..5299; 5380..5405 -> 1.07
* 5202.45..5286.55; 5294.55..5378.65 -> 1.07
